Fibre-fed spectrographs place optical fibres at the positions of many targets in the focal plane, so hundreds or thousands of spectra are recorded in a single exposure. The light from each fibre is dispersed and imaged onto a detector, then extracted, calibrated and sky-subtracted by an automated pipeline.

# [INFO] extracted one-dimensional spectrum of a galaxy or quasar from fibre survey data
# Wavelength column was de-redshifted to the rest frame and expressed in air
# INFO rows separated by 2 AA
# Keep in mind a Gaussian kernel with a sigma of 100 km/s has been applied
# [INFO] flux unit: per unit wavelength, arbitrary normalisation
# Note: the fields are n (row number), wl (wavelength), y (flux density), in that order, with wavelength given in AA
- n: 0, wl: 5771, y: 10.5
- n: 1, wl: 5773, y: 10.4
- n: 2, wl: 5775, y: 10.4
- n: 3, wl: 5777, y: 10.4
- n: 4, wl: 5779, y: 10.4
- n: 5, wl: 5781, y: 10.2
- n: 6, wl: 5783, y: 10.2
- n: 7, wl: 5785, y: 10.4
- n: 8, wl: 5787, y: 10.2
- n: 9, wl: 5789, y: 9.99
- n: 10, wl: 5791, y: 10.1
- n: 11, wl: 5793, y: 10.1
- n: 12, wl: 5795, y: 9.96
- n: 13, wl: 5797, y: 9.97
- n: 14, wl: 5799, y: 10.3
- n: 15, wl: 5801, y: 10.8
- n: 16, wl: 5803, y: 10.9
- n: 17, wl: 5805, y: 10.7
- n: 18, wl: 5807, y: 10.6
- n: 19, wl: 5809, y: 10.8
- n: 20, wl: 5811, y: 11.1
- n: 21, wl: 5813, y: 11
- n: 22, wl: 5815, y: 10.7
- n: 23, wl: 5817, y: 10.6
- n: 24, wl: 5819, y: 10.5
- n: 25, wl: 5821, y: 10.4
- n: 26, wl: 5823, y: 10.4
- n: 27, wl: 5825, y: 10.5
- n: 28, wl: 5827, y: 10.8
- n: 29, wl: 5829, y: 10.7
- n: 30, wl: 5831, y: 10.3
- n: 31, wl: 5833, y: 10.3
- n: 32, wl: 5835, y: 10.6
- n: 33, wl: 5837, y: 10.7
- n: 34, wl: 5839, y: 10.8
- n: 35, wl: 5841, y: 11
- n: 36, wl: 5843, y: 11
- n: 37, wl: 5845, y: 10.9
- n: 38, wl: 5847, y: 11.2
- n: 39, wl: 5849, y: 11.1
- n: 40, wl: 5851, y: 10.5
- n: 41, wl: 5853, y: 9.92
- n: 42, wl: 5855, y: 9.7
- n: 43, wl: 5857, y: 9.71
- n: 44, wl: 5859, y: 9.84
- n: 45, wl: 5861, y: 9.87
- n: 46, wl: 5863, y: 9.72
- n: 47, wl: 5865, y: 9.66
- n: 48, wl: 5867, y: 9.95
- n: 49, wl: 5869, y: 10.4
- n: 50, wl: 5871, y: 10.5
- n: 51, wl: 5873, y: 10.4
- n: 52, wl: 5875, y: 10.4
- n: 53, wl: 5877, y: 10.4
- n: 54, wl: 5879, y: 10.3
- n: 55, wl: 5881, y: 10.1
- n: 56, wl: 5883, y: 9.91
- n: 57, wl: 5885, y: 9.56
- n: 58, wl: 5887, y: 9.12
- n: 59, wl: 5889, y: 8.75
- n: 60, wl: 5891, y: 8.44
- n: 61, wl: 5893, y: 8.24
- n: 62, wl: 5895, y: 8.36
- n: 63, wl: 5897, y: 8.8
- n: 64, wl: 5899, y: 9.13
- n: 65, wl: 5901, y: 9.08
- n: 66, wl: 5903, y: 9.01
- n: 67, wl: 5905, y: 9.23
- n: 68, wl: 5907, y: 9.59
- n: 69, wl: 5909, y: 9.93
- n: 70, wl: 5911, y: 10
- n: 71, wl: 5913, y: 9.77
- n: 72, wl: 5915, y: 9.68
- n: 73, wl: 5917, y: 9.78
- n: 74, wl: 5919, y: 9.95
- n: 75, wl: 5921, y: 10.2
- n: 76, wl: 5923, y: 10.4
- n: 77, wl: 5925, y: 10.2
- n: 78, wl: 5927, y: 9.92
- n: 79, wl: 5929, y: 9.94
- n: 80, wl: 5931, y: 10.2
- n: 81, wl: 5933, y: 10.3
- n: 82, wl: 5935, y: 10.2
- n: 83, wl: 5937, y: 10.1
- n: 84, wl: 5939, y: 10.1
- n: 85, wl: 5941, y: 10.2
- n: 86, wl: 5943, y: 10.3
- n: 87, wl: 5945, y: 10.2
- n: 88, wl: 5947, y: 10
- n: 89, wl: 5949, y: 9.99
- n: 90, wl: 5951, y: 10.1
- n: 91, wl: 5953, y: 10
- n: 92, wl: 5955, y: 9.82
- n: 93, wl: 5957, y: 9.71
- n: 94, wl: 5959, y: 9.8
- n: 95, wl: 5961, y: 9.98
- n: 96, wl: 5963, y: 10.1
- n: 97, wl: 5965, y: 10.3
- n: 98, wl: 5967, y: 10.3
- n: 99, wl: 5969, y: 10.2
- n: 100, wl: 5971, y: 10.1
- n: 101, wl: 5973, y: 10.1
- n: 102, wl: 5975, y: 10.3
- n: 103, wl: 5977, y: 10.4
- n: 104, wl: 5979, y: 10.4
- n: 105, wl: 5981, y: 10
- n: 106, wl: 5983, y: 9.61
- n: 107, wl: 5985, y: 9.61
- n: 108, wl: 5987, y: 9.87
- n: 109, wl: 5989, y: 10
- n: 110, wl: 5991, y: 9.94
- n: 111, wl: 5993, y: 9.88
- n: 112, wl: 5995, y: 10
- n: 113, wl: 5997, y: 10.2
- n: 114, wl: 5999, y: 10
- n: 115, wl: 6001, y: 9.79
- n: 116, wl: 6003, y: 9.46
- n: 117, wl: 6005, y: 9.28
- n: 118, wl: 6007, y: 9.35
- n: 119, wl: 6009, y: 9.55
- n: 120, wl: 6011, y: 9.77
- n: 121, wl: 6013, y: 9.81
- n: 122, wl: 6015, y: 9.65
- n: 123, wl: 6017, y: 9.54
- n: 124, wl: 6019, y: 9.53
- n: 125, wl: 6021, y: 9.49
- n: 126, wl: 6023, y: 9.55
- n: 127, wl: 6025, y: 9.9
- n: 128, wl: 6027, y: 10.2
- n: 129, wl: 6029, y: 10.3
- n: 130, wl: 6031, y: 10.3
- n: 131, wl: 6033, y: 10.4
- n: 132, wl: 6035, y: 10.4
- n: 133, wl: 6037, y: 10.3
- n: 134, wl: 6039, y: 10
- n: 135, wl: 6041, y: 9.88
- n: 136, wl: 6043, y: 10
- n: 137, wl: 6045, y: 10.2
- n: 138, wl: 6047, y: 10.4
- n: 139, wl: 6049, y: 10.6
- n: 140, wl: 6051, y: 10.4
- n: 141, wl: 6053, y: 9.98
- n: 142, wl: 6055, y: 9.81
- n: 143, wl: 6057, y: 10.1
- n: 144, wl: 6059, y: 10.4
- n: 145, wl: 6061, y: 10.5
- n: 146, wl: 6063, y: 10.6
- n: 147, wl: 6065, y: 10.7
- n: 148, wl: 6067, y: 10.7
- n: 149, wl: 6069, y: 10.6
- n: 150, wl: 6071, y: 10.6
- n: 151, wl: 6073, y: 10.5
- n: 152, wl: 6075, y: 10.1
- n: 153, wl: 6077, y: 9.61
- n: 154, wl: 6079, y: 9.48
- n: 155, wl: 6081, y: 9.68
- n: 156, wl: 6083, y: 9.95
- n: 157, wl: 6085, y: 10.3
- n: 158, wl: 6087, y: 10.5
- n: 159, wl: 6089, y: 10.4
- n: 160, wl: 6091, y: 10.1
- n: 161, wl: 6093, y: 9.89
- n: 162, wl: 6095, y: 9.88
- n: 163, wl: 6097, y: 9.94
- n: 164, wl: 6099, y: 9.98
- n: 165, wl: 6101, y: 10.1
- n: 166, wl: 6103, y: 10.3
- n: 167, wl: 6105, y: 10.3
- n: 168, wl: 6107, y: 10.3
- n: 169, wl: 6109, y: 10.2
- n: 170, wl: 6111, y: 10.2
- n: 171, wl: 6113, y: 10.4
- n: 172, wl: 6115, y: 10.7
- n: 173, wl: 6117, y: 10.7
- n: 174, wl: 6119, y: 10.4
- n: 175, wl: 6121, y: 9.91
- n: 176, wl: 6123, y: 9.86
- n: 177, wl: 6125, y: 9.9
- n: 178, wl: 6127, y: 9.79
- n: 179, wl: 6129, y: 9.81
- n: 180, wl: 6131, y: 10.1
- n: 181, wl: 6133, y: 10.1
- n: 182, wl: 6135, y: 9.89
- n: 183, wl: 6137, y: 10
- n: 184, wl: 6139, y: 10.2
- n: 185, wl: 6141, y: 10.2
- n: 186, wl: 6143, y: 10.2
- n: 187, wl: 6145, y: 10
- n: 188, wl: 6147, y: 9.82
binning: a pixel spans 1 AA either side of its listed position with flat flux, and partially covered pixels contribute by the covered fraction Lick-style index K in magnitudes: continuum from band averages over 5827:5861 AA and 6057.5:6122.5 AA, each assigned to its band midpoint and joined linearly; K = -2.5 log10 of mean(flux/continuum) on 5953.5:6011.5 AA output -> 0.05 mag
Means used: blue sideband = 10.5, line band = 9.93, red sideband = 10.2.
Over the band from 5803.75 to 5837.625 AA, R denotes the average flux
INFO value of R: 10.6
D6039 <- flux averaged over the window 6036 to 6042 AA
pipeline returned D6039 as 10.1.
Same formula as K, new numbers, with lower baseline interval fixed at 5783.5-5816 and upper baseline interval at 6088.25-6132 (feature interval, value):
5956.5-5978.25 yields 0.02 mag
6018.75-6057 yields 0.01 mag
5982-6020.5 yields 0.06 mag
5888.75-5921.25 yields 0.12 mag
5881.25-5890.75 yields 0.12 mag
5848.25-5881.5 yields 0.03 mag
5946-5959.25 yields 0.04 mag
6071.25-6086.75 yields 0.02 mag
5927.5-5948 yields 0.02 mag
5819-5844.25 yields -0.02 mag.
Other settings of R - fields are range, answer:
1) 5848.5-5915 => 9.67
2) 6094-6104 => 10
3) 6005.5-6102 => 10.1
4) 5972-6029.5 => 9.84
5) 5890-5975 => 9.81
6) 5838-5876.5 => 10.3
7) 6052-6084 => 10.2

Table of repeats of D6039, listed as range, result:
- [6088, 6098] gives 10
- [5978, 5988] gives 9.9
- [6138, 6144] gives 10.2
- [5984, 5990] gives 9.83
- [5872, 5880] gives 10.4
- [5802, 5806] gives 10.8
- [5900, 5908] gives 9.23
